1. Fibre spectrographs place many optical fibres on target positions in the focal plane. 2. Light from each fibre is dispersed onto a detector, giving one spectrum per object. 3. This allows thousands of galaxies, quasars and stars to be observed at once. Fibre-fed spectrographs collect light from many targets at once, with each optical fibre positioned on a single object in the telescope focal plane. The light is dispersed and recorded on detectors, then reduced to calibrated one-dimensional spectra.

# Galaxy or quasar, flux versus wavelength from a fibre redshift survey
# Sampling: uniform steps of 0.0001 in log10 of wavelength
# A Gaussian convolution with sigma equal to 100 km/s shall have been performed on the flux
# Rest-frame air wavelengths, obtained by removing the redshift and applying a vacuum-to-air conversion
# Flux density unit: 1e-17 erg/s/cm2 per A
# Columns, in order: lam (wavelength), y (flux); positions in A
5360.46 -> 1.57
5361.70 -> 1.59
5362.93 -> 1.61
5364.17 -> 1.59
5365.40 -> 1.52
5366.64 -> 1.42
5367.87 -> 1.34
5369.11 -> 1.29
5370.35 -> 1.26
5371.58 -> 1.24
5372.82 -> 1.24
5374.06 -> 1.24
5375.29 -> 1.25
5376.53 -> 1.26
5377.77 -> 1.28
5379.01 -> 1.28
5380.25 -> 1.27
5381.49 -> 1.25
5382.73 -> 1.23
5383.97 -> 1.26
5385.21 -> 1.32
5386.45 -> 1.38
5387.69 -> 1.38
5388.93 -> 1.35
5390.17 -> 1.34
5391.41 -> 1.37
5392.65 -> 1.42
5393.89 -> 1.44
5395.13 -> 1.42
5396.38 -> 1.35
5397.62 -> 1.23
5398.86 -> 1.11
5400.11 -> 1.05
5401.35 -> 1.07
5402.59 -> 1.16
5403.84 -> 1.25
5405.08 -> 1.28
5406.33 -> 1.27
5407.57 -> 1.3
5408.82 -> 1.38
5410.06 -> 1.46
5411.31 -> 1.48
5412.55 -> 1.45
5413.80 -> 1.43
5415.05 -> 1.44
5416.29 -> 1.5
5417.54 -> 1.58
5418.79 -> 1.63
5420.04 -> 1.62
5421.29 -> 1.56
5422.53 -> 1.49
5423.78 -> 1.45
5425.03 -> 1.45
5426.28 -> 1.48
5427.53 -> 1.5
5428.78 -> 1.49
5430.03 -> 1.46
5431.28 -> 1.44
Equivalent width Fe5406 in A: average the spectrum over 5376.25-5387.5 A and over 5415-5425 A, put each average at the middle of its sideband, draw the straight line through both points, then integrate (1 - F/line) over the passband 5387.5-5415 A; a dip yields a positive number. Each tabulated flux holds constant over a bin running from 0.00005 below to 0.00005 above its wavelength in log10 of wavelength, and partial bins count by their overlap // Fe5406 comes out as 1.8 A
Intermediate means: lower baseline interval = 1.28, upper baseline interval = 1.53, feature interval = 1.32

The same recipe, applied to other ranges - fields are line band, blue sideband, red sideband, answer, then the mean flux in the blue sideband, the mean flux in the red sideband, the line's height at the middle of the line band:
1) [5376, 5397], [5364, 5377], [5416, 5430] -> 0.8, 1.32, 1.52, 1.38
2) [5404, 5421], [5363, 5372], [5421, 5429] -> 0.3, 1.4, 1.49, 1.47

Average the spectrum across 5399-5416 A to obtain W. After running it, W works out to 1.31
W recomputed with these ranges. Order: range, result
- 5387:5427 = 1.38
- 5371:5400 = 1.3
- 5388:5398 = 1.37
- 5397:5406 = 1.17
